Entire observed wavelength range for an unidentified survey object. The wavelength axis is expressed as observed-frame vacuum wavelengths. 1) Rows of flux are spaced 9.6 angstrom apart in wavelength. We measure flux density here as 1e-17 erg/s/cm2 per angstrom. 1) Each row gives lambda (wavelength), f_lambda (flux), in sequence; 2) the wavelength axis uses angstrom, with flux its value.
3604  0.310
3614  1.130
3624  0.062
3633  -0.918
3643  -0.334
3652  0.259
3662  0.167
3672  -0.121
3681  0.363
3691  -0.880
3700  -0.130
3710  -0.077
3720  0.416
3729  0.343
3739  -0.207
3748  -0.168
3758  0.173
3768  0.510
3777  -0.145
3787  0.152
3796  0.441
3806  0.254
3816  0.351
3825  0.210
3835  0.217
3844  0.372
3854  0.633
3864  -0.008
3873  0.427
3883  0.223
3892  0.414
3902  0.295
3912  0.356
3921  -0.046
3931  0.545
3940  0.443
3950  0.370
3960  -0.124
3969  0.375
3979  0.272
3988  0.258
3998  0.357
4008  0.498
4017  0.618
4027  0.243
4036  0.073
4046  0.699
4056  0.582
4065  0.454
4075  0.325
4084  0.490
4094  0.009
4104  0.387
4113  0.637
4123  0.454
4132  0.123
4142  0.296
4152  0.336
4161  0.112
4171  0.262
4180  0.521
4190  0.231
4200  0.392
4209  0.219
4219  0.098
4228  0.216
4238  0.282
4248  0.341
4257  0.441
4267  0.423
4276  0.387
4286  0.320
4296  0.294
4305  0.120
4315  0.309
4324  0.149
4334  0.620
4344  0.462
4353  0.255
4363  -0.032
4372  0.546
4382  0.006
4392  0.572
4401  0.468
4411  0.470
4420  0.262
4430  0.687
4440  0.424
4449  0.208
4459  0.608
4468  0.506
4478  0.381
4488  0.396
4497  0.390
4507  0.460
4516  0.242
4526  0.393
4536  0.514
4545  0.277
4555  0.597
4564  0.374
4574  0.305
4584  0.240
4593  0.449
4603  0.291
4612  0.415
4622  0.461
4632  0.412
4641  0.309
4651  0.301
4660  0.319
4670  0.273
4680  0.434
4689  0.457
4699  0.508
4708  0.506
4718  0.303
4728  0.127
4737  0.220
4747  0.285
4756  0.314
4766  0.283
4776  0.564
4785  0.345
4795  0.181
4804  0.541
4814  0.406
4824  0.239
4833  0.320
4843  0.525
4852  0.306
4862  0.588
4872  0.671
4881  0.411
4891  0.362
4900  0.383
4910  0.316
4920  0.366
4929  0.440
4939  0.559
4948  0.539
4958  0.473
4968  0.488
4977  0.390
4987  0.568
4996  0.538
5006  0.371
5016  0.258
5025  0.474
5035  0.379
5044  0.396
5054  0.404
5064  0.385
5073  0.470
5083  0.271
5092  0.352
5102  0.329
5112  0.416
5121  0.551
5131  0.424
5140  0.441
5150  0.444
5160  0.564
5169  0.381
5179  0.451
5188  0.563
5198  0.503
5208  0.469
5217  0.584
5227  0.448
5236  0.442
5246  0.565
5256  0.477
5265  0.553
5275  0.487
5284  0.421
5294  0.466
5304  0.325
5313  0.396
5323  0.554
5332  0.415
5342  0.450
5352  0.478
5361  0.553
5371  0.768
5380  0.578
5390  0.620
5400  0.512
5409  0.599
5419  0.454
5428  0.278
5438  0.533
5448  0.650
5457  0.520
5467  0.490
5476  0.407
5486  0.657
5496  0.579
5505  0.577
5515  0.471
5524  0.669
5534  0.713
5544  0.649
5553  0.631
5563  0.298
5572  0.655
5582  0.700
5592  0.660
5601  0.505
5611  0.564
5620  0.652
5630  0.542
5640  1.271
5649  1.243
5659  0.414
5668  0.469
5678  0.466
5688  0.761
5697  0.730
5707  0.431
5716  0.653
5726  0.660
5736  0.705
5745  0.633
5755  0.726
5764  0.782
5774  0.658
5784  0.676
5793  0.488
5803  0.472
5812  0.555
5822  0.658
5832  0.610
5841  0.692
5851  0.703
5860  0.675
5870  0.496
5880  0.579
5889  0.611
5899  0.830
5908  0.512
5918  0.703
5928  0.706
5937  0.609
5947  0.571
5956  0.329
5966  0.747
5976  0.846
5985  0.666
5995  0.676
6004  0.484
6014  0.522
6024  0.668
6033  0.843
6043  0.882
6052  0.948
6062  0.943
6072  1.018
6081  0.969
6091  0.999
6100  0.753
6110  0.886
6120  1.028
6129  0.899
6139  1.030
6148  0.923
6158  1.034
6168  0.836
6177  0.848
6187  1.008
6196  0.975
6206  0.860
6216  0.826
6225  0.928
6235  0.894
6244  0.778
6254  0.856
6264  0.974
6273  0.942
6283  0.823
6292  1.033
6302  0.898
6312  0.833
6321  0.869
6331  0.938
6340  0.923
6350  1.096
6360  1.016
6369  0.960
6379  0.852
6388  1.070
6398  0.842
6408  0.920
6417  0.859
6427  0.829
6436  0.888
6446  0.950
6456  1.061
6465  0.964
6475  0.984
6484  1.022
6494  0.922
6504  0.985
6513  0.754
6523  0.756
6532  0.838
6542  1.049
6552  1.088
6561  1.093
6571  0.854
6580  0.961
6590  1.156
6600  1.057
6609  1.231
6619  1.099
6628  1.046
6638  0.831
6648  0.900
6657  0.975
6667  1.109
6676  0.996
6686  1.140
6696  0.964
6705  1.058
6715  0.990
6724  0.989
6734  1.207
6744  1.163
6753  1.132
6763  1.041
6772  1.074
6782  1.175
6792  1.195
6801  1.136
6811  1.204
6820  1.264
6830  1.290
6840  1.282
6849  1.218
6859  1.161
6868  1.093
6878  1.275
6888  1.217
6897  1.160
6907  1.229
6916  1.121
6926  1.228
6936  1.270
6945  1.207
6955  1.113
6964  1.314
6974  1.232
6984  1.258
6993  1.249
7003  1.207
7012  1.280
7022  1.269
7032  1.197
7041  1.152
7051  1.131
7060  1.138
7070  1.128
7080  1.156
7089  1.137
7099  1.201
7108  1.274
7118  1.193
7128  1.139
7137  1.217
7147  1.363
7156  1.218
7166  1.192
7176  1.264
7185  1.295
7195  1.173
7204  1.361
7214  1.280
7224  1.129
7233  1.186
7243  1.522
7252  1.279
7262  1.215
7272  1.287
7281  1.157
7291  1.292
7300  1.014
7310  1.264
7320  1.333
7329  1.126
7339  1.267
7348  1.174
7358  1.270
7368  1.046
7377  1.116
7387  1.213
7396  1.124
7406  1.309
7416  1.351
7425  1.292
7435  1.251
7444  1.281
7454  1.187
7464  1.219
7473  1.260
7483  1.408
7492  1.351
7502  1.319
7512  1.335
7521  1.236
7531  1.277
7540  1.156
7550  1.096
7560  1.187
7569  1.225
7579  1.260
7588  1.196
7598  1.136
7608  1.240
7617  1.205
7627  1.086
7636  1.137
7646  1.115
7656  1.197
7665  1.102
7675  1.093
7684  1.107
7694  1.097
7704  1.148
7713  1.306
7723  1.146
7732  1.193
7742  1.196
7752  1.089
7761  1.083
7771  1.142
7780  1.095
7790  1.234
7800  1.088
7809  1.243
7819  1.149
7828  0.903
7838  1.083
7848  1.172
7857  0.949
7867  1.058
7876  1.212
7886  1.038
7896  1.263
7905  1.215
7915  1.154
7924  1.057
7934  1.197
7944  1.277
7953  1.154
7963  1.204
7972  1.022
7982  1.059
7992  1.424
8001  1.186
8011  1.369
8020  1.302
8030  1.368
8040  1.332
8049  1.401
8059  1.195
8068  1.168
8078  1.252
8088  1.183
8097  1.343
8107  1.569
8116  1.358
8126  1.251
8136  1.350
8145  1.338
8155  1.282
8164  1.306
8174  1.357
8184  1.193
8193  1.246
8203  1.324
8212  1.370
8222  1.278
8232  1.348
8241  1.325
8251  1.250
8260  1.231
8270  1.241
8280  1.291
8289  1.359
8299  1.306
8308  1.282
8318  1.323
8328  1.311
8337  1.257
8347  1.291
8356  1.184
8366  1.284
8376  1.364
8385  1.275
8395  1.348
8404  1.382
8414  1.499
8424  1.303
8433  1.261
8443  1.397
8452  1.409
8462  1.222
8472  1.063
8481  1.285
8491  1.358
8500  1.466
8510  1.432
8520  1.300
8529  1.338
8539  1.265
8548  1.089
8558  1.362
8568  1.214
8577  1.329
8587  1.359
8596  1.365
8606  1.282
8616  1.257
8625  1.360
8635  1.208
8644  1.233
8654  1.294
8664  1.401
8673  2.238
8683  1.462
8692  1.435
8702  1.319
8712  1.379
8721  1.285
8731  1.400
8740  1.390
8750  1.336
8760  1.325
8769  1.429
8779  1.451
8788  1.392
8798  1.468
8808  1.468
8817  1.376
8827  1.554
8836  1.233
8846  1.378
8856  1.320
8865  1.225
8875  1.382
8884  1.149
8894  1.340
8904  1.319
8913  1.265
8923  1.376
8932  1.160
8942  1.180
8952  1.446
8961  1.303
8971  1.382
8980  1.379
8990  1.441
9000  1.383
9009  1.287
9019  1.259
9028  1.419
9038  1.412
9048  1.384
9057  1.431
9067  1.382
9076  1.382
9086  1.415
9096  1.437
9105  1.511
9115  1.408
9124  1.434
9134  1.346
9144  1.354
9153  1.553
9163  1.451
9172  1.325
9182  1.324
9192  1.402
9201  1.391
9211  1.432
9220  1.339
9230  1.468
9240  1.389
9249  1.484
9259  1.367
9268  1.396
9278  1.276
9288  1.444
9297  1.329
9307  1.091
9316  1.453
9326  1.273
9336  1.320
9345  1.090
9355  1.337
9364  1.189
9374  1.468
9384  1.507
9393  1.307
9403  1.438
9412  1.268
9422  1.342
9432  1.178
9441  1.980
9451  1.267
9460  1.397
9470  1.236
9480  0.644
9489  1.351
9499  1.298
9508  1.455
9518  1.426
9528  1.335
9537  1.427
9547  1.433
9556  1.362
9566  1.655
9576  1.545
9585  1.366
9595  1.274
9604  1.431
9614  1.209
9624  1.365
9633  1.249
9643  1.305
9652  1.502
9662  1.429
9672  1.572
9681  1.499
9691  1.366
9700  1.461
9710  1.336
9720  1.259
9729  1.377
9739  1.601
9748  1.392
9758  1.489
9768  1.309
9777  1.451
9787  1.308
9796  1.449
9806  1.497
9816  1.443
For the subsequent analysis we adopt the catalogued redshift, 0.51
